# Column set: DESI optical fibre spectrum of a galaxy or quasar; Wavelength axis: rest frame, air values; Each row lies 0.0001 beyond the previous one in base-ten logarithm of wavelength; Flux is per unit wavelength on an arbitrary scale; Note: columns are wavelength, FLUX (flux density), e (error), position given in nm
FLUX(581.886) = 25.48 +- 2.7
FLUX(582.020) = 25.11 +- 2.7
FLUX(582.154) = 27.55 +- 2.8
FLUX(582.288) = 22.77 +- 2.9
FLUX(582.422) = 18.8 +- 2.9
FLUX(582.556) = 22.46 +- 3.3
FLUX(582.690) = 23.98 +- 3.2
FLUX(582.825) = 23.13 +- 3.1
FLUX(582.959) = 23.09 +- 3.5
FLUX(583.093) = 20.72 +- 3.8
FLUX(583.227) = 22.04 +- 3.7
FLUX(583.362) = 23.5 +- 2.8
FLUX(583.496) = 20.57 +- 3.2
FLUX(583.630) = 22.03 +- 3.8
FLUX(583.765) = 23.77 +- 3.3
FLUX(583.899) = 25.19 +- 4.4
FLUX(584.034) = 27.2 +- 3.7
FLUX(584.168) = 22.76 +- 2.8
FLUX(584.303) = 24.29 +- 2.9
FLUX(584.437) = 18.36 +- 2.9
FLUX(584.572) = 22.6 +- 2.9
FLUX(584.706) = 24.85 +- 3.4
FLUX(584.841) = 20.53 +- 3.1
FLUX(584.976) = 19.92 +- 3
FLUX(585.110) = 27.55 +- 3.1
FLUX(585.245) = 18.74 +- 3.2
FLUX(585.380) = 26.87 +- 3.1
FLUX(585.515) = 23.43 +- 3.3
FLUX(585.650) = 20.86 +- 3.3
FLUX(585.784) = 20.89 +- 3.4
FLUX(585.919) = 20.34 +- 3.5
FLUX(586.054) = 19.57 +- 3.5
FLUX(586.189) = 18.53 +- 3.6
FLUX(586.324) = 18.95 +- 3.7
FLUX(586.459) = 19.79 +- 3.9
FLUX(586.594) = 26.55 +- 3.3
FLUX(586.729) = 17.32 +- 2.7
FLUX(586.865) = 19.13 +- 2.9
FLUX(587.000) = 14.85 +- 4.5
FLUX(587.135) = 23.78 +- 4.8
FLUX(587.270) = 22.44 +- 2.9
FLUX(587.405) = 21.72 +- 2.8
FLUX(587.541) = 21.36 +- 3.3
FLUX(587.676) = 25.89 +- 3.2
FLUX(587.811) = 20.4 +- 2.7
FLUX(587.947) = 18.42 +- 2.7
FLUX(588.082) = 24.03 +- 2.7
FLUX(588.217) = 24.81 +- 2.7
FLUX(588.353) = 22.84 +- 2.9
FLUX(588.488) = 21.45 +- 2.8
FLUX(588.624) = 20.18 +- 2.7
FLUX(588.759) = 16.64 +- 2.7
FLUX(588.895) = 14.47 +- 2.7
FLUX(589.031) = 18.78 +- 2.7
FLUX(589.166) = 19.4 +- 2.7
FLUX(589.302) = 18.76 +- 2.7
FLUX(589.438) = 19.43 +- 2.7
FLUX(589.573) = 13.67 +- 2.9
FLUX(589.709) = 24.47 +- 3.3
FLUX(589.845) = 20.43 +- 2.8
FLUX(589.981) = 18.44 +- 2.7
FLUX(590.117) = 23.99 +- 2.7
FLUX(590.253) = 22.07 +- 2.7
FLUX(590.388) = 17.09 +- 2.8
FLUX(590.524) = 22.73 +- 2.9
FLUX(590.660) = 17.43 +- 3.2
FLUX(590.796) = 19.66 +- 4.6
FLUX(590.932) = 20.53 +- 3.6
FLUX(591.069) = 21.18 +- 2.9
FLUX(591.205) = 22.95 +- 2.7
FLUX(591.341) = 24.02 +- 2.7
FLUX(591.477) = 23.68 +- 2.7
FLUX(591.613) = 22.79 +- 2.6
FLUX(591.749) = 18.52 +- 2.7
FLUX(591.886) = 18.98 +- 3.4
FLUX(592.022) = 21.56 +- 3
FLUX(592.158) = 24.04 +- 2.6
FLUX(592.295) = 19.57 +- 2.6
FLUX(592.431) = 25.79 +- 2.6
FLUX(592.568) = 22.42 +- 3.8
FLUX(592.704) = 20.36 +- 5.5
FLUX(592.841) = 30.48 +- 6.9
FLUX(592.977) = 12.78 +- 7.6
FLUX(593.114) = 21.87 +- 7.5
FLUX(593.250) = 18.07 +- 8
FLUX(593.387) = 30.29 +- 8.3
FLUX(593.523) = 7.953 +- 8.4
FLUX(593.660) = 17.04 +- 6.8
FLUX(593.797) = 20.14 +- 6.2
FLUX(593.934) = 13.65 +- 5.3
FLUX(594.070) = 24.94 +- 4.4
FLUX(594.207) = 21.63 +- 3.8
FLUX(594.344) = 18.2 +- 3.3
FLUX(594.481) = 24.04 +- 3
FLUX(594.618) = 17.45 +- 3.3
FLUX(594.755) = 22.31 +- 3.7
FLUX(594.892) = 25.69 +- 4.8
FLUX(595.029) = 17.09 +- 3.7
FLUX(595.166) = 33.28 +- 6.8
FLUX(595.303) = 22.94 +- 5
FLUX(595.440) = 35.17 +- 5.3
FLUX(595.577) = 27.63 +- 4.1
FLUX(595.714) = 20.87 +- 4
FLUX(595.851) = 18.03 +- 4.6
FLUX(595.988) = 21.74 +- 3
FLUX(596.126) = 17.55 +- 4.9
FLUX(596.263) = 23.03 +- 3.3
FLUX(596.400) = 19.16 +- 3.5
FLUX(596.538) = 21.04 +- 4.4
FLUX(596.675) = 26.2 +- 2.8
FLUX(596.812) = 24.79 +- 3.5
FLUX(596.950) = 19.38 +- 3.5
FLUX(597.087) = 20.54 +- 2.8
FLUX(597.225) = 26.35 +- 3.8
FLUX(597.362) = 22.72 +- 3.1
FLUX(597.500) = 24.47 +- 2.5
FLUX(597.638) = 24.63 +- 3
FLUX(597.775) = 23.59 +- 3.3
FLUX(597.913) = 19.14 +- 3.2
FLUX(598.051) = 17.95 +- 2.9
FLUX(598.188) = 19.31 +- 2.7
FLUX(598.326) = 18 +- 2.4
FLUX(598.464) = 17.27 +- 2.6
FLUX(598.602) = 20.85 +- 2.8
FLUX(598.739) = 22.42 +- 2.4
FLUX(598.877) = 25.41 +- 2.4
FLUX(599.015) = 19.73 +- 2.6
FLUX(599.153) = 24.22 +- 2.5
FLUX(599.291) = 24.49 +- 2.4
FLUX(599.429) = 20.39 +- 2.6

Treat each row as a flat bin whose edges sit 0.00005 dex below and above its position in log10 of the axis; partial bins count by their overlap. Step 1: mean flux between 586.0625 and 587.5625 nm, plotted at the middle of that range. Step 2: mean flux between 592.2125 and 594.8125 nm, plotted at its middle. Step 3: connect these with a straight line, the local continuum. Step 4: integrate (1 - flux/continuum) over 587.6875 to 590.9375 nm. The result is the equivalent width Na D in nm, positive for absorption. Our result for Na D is 0.05 nm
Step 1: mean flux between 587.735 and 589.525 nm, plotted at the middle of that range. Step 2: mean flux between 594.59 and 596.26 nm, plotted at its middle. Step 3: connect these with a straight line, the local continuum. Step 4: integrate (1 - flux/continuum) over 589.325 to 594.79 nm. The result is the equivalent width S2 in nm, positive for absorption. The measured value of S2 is 0.26 nm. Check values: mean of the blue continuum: 19.9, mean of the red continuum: 23.4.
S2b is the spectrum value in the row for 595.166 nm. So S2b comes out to 33.28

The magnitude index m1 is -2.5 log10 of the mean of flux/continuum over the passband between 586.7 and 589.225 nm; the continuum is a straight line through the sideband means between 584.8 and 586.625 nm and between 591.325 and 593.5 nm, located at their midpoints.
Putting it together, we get 0.061 mag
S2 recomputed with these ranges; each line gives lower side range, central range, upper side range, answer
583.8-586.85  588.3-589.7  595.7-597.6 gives 0.20 nm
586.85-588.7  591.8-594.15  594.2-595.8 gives 0.27 nm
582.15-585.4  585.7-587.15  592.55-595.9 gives 0.17 nm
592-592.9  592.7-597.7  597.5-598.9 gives 0.04 nm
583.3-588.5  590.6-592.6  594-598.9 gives 0.06 nm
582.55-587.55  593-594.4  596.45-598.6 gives 0.16 nm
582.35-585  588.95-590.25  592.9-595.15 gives 0.08 nm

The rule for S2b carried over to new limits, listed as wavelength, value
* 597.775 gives 23.59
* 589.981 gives 18.44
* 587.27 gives 22.44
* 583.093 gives 20.72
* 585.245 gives 18.74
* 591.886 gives 18.98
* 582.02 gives 25.11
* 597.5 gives 24.47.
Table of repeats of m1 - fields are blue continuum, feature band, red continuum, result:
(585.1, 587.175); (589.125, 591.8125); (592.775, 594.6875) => -0.015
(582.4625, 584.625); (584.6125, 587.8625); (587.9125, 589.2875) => -0.004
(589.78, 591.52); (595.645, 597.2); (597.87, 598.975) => -0.050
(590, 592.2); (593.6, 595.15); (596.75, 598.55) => 0.034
